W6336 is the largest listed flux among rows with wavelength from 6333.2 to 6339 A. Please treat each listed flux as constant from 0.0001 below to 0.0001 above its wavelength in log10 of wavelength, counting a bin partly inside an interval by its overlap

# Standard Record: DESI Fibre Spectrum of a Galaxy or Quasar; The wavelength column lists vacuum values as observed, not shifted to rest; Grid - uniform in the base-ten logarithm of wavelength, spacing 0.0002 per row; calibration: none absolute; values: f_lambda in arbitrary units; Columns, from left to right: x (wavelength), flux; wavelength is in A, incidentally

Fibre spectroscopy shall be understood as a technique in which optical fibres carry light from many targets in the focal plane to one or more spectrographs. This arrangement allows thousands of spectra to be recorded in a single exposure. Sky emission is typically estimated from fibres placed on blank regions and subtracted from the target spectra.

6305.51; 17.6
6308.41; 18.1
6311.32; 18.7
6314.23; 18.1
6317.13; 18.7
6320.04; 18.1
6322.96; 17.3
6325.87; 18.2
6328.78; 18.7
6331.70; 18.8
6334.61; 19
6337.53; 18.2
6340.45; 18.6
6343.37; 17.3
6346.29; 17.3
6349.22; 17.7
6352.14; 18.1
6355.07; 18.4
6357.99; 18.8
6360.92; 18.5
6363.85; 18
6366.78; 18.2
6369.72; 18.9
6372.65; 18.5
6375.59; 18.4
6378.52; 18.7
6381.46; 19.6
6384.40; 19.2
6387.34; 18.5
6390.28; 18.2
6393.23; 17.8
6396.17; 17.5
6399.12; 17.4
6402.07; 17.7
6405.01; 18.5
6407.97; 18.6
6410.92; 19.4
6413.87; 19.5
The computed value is 19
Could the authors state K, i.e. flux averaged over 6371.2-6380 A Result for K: 18.5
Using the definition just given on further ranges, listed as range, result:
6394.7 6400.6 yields 17.4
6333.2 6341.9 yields 18.6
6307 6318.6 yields 18.4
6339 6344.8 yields 18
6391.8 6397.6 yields 17.7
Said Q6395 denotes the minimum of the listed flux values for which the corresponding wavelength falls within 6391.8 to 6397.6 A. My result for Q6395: 17.5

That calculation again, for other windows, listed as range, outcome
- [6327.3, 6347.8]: 17.3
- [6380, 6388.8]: 18.5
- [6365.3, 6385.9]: 18.2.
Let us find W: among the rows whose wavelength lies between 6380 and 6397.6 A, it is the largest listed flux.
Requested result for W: 19.6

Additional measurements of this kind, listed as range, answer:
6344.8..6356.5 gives 18.4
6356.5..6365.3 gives 18.8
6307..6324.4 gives 18.7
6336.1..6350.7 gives 18.6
